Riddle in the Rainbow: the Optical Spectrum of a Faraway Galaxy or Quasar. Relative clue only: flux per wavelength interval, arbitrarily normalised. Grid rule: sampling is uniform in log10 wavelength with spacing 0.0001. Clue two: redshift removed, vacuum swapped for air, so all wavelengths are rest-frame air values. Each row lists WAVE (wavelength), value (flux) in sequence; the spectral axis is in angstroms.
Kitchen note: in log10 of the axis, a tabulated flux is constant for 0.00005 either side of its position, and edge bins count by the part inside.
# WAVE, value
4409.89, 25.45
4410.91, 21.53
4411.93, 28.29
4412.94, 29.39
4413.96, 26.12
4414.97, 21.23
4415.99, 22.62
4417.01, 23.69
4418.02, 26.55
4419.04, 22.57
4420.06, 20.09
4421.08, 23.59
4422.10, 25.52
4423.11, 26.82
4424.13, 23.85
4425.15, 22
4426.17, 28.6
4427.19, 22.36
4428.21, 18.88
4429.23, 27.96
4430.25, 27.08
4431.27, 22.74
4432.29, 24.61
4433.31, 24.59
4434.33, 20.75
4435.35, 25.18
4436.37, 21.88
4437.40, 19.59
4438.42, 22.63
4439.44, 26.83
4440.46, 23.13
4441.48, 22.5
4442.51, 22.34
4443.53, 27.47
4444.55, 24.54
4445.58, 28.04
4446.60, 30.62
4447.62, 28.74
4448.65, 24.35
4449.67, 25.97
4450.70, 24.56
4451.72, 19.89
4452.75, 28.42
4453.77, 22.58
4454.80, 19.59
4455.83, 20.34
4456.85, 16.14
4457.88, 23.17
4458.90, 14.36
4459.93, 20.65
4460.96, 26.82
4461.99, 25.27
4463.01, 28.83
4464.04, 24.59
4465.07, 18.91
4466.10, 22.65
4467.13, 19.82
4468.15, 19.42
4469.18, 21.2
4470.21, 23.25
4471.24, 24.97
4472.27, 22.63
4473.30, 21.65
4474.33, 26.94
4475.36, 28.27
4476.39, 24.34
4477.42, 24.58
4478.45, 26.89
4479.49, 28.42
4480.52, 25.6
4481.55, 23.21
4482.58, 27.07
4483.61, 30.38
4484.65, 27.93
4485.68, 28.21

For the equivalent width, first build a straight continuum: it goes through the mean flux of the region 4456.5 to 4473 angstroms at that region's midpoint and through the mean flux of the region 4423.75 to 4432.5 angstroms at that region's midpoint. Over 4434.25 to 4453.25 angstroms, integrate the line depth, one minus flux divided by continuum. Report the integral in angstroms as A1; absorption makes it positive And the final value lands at -1.1 angstroms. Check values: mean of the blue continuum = 24.2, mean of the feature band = 24.7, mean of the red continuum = 22.1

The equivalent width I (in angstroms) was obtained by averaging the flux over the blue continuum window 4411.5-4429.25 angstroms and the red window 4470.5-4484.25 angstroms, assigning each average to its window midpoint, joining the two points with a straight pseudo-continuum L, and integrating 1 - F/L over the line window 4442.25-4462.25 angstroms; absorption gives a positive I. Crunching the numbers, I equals 1.1 angstroms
